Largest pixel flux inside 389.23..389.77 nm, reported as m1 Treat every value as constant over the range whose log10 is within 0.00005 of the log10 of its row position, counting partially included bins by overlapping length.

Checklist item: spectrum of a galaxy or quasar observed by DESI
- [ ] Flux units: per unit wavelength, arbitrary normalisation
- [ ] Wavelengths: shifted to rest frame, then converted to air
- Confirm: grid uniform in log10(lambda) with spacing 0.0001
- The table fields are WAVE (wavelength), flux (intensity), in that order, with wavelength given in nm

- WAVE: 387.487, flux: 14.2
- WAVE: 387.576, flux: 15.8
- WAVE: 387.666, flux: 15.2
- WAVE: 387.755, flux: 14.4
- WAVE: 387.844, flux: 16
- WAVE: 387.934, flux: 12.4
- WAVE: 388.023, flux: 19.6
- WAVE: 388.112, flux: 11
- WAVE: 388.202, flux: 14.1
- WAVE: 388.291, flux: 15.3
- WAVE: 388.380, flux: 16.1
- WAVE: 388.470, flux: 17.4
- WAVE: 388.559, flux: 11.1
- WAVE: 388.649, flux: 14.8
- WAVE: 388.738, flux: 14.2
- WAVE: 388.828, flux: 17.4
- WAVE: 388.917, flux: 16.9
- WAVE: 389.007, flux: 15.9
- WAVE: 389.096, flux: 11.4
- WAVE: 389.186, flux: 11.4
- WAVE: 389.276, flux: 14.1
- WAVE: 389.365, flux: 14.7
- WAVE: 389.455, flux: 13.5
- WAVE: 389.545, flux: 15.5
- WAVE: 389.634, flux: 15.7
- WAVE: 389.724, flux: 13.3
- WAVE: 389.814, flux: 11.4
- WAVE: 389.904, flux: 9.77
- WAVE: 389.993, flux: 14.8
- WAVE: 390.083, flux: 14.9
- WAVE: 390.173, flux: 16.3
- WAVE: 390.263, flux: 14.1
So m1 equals 15.7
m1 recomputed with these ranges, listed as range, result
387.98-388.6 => 19.6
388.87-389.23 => 16.9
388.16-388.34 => 15.3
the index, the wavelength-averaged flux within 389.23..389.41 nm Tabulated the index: 14.4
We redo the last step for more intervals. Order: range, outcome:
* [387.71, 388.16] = 14.7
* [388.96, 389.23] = 12.9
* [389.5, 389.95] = 13.2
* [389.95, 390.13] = 14.8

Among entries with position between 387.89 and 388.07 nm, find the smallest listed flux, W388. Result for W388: 12.4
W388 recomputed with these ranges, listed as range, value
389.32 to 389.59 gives 13.5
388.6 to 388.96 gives 14.2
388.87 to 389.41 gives 11.4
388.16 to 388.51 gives 14.1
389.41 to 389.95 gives 9.77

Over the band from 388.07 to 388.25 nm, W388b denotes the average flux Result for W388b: 12.6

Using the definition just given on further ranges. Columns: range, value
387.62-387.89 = 15.1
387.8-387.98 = 14.2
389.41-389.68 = 14.9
